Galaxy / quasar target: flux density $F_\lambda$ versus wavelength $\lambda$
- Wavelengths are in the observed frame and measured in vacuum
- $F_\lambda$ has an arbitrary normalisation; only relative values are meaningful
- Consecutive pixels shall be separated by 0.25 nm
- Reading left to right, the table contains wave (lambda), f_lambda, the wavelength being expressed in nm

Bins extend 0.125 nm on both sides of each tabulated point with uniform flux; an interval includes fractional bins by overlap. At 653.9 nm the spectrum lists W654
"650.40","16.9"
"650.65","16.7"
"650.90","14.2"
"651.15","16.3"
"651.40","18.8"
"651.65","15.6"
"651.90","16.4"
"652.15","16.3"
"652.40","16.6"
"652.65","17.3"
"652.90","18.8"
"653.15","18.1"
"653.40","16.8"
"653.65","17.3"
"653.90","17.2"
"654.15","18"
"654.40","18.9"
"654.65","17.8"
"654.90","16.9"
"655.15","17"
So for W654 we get 17.2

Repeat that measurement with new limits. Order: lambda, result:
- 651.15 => 16.3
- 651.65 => 15.6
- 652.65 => 17.3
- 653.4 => 16.8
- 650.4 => 16.9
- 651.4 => 18.8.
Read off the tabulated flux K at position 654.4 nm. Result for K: 18.9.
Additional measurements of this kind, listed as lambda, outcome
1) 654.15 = 18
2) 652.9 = 18.8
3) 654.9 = 16.9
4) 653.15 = 18.1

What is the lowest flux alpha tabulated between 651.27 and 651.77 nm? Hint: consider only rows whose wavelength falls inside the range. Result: 15.6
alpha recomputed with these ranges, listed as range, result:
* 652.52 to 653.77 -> 16.8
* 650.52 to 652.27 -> 14.2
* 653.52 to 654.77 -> 17.2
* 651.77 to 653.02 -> 16.3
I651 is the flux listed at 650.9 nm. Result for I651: 14.2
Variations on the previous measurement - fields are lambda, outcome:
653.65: 17.3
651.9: 16.4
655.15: 17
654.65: 17.8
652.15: 16.3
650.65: 16.7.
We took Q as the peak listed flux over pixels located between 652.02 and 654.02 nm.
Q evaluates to 18.8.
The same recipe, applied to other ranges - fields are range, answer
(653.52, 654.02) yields 17.3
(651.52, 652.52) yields 16.6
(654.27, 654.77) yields 18.9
